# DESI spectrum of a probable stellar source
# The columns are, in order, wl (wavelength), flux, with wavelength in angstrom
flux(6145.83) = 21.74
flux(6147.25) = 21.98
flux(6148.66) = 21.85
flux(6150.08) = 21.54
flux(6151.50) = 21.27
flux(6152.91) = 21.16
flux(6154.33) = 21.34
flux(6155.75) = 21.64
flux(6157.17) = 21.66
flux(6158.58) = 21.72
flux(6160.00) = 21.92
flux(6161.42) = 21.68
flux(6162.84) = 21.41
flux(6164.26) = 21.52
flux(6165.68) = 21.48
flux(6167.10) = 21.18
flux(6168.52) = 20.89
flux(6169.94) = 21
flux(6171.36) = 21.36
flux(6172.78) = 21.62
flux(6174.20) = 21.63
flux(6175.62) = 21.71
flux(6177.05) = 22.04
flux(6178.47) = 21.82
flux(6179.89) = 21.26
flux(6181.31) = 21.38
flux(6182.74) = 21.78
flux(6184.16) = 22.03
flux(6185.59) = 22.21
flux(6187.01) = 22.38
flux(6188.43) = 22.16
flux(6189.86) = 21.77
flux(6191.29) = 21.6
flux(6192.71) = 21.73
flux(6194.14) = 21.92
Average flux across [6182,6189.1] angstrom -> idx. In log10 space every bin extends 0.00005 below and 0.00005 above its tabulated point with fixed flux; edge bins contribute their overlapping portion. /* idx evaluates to 22.1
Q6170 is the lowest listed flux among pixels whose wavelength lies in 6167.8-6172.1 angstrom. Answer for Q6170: 20.89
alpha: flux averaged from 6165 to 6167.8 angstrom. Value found 21.3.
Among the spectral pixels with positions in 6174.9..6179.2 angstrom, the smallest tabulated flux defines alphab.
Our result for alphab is 21.71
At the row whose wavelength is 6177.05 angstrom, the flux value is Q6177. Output 22.04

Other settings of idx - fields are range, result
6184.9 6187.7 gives 22.3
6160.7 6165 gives 21.5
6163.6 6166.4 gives 21.5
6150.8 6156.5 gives 21.3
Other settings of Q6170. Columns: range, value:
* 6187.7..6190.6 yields 21.77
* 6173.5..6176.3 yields 21.63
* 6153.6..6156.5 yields 21.34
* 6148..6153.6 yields 21.16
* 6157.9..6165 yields 21.41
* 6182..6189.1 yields 21.78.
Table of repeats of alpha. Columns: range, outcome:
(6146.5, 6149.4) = 21.9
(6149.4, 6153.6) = 21.3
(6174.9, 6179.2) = 21.8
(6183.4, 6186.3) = 22.1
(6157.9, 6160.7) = 21.8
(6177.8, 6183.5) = 21.6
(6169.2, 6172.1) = 21.2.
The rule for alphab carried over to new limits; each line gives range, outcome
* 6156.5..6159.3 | 21.66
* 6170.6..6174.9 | 21.36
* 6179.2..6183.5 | 21.26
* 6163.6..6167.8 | 21.18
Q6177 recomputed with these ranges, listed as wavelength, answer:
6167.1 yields 21.18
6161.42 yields 21.68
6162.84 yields 21.41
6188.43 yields 22.16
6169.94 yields 21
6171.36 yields 21.36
